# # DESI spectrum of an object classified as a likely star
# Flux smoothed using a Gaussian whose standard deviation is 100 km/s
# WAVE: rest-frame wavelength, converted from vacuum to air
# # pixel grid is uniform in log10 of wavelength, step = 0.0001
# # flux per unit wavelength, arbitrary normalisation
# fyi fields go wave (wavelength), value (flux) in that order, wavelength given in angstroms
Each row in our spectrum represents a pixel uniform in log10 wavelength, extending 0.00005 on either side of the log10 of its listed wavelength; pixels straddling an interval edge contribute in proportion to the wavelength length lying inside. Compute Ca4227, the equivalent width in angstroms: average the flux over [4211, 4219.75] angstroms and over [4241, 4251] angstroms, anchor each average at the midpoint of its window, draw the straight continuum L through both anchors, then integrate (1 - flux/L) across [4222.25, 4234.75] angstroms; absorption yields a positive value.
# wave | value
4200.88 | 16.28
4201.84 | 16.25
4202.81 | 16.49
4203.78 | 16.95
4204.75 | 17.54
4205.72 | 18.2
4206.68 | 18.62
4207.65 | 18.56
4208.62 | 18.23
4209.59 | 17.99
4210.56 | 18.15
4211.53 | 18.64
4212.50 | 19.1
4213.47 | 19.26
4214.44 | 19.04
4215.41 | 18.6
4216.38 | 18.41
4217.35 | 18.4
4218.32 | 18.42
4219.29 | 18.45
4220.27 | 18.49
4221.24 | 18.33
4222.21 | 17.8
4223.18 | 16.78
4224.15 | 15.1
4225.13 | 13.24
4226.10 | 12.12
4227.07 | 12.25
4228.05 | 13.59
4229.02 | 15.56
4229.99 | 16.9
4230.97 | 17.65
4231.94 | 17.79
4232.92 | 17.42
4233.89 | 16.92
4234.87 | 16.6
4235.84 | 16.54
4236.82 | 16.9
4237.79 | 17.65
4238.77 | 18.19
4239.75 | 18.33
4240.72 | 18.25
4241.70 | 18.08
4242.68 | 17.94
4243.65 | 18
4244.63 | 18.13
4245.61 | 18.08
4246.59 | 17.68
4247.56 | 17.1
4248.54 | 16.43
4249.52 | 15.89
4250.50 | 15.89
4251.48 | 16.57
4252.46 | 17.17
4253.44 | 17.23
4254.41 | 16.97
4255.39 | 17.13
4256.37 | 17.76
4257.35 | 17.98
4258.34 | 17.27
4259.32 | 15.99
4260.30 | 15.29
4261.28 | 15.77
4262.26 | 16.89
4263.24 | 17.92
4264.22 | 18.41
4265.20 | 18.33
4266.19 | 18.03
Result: 1.8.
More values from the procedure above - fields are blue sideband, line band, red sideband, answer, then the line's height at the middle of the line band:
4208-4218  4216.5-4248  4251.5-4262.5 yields 1.47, 17.8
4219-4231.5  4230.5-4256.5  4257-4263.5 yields -1.73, 16.3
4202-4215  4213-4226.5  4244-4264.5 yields 0.41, 17.9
